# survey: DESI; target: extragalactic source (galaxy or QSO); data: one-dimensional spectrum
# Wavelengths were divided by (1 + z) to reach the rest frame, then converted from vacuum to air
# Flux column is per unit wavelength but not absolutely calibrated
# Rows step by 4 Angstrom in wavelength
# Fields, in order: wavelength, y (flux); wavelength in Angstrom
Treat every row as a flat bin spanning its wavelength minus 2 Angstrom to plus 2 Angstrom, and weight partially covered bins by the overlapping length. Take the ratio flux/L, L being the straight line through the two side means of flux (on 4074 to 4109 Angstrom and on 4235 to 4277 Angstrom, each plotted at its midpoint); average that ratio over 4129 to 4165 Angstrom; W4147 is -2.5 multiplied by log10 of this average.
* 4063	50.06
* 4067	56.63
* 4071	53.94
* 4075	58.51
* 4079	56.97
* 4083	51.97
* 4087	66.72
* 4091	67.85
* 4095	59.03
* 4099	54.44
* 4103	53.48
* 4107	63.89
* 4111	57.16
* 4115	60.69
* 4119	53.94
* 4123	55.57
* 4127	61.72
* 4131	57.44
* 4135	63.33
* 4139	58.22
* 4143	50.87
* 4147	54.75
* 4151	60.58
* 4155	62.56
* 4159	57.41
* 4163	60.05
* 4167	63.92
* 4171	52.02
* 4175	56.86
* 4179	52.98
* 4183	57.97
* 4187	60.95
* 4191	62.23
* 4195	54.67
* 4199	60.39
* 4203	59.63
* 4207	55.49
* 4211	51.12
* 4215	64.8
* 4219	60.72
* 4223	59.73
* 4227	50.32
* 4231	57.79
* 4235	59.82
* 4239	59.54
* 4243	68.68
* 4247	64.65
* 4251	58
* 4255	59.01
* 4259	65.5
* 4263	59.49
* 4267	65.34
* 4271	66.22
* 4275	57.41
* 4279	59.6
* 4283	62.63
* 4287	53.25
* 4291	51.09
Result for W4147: 0.035 mag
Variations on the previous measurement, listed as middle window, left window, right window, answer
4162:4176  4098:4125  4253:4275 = 0.02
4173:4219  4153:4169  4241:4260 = 0.07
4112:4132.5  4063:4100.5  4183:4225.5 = 0.01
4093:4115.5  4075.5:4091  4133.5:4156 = 0.02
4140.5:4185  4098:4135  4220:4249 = 0.03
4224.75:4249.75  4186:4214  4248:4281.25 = 0.00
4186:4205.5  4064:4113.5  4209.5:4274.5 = 0.01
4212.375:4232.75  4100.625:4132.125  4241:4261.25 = 0.06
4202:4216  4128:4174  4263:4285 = 0.05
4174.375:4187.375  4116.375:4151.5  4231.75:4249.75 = 0.05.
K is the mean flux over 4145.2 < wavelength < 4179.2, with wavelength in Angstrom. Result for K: 58.2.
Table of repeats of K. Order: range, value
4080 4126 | 58.6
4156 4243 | 58.3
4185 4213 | 57.8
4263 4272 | 64.3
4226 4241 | 57.3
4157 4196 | 58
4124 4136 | 60.2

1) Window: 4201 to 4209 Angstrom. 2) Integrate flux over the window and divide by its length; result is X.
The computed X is 57.6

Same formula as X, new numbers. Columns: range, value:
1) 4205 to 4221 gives 58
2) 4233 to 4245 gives 62.7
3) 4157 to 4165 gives 58.7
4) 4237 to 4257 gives 62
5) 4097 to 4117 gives 57.9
